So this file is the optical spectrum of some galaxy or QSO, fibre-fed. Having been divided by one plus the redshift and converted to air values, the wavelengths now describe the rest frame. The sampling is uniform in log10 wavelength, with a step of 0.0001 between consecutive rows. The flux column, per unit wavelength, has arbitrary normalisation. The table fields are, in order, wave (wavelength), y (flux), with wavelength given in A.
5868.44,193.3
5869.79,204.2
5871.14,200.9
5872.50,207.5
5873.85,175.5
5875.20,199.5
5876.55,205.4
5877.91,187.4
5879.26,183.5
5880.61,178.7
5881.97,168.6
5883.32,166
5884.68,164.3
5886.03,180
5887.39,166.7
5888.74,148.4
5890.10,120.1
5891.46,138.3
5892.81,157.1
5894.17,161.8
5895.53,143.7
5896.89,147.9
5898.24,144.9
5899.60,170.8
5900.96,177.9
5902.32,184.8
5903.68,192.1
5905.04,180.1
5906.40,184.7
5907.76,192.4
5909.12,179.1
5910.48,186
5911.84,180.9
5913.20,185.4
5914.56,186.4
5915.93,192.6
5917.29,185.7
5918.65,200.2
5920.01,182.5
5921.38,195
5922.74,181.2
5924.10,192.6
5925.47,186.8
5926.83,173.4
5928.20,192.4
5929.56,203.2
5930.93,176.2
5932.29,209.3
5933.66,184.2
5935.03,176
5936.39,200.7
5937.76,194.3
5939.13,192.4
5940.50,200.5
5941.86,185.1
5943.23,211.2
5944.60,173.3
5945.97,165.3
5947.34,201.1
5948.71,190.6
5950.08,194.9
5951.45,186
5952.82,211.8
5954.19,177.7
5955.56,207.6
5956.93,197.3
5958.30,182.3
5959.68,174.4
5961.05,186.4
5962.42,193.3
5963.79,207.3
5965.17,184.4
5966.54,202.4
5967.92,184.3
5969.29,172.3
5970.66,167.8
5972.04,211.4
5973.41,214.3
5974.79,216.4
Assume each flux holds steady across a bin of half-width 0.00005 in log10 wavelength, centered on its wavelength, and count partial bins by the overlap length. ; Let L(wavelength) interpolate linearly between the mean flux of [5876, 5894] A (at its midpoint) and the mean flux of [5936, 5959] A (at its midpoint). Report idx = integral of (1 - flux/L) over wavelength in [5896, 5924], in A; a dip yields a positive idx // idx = -0.77 A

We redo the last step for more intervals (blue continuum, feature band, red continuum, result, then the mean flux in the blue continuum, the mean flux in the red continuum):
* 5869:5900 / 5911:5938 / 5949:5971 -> -1.2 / 171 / 190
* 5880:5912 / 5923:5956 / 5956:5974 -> -1.6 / 167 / 191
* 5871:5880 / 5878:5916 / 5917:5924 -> 4.3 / 194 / 190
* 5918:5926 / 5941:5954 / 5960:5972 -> -0.1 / 190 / 188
